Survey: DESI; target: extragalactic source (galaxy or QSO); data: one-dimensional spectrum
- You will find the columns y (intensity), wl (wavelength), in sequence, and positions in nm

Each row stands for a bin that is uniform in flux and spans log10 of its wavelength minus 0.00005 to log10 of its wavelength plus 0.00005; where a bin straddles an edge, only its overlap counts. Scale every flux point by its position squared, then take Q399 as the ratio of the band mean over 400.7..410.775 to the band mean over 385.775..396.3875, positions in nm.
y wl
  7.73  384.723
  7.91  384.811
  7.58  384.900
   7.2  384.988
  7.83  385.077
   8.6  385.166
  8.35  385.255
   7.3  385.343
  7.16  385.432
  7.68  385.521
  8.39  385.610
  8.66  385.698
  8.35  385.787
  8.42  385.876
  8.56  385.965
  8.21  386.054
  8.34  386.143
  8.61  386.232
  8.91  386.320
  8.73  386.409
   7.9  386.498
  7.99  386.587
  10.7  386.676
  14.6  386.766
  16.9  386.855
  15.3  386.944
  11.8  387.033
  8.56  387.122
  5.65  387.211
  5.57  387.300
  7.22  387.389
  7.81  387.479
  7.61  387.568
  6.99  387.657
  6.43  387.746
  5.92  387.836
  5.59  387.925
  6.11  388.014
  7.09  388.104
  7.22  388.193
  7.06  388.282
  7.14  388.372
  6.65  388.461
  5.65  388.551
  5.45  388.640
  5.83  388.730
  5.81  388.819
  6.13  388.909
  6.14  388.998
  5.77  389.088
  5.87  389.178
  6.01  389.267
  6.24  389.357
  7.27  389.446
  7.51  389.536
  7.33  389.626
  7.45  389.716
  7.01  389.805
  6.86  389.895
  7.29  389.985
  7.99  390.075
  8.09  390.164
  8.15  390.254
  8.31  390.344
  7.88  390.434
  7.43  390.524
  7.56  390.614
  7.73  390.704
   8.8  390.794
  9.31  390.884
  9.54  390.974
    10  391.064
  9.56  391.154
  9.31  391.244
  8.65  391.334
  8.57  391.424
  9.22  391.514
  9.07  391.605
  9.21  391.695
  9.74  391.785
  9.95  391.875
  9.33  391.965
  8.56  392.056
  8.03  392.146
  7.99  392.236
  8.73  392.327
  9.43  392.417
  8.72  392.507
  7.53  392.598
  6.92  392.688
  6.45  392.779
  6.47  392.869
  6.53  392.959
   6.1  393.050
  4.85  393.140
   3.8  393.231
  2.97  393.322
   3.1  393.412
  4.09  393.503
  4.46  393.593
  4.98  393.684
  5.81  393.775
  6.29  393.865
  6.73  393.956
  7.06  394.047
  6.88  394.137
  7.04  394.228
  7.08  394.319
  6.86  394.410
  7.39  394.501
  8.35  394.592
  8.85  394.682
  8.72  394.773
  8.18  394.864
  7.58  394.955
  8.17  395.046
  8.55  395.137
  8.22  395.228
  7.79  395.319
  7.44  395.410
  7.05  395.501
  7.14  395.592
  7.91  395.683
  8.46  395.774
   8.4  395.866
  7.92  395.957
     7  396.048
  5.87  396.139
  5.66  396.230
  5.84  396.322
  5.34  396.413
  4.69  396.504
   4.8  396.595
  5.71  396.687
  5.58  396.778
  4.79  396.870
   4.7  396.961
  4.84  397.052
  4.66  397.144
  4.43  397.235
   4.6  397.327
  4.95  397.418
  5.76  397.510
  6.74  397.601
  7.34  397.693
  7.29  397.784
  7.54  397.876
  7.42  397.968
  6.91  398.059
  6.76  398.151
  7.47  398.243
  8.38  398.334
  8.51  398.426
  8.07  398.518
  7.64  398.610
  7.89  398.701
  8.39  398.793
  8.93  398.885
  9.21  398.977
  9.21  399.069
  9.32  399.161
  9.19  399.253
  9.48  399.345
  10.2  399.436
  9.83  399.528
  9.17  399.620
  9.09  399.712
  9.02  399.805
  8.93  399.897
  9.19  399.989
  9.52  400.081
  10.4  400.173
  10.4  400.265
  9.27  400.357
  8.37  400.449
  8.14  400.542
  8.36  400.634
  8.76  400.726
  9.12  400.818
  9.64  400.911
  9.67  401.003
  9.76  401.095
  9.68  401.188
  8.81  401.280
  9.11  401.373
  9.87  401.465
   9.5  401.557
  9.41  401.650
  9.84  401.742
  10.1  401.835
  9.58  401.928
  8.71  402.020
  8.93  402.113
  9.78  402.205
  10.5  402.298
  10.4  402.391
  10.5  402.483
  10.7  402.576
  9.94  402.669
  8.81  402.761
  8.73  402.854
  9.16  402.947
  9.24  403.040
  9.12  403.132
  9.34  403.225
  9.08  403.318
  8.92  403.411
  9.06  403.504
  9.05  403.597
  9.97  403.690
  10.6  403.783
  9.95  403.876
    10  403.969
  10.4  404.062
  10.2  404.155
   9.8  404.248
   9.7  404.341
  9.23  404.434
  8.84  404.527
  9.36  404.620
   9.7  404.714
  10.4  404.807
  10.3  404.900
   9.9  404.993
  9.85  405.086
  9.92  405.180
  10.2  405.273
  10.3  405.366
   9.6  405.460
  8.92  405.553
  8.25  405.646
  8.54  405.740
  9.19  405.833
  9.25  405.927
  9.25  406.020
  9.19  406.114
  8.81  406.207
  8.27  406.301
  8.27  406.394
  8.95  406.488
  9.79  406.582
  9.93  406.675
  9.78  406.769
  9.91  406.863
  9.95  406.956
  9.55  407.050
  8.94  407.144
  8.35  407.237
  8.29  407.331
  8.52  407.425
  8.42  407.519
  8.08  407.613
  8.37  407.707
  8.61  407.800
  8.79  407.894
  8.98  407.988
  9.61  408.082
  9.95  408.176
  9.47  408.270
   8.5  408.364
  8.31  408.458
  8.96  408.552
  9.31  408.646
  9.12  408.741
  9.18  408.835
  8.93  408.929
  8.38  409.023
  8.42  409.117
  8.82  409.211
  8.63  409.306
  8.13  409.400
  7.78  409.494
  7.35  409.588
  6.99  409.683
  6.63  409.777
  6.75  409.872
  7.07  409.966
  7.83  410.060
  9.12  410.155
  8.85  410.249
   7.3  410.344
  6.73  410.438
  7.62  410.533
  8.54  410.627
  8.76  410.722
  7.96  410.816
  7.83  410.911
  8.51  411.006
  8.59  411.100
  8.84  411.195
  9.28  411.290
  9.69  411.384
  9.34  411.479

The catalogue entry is 1.29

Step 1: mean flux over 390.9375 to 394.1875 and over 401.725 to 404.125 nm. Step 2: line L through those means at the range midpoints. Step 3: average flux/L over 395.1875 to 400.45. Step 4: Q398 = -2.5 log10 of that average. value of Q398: 0.14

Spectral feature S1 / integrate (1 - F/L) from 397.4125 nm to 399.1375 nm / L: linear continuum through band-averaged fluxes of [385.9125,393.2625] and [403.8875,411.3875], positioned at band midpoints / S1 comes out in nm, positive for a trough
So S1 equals 0.14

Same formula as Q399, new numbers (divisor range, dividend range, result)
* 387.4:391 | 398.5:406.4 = 1.43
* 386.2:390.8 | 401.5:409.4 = 1.32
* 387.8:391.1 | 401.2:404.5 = 1.44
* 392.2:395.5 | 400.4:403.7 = 1.43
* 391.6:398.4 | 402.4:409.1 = 1.44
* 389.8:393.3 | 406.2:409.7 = 1.19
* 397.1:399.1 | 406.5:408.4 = 1.33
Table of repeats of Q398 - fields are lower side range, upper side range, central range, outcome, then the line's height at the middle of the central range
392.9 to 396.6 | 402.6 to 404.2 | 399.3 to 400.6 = -0.123 mag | 8.36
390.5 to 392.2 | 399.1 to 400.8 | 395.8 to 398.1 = 0.463 mag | 9.15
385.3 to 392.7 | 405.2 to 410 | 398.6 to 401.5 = -0.085 mag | 8.5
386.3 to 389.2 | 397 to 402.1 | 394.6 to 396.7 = 0.138 mag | 8.21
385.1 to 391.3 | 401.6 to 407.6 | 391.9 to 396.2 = 0.197 mag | 8.47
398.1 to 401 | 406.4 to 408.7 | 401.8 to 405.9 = -0.073 mag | 8.98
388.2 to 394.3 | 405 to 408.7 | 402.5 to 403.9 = -0.094 mag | 8.67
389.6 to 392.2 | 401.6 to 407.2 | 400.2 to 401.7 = 0.000 mag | 9.26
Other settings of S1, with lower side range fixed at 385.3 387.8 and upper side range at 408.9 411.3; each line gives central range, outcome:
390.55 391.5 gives -0.02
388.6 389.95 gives 0.36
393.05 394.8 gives 0.52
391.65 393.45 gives 0.30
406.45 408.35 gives -0.23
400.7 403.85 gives -0.46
